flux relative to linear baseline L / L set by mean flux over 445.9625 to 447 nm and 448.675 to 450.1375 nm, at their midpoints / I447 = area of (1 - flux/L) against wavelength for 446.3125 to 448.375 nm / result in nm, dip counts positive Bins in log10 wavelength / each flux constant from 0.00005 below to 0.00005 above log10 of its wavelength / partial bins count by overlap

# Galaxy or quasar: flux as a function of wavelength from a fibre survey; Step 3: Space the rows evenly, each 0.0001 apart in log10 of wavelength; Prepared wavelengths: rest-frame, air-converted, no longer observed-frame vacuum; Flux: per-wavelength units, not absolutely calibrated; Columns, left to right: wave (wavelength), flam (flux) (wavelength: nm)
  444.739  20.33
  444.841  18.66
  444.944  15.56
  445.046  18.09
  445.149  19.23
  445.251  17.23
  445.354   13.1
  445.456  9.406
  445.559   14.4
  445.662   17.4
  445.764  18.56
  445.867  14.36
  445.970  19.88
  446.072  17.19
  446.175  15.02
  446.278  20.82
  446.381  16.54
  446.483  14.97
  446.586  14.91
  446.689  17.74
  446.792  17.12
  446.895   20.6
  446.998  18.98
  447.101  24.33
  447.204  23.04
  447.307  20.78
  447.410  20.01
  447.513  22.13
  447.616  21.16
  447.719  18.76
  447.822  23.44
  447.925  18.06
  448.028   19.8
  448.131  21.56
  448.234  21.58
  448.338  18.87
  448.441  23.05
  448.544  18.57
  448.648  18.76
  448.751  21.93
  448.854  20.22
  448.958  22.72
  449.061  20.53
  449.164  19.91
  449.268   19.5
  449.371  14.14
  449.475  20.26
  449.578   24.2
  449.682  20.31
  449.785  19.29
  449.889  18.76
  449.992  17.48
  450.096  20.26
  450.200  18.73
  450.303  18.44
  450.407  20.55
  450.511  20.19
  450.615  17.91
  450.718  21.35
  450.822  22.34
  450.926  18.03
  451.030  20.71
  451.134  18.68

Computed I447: -0.17 nm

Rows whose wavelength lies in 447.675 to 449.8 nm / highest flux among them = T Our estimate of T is 24.2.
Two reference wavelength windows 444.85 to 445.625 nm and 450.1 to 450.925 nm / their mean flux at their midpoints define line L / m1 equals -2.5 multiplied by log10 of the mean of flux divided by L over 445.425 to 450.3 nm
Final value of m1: -0.09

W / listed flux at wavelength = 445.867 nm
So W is 14.36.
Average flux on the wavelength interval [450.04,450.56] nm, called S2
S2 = 19.6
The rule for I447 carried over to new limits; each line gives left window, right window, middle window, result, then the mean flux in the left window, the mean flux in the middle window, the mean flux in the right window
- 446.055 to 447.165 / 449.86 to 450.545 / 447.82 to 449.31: -0.14 nm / 18.1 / 20.5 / 19.2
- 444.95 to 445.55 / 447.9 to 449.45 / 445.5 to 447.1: -0.06 nm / 15.4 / 17.4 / 20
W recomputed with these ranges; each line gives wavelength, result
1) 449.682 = 20.31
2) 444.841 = 18.66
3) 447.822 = 23.44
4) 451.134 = 18.68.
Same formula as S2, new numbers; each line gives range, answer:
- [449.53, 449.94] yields 20.6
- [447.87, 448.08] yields 19.1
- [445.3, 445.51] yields 11.3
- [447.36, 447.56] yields 21.1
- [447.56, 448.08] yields 20.3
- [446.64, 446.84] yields 17.4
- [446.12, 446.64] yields 16.5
